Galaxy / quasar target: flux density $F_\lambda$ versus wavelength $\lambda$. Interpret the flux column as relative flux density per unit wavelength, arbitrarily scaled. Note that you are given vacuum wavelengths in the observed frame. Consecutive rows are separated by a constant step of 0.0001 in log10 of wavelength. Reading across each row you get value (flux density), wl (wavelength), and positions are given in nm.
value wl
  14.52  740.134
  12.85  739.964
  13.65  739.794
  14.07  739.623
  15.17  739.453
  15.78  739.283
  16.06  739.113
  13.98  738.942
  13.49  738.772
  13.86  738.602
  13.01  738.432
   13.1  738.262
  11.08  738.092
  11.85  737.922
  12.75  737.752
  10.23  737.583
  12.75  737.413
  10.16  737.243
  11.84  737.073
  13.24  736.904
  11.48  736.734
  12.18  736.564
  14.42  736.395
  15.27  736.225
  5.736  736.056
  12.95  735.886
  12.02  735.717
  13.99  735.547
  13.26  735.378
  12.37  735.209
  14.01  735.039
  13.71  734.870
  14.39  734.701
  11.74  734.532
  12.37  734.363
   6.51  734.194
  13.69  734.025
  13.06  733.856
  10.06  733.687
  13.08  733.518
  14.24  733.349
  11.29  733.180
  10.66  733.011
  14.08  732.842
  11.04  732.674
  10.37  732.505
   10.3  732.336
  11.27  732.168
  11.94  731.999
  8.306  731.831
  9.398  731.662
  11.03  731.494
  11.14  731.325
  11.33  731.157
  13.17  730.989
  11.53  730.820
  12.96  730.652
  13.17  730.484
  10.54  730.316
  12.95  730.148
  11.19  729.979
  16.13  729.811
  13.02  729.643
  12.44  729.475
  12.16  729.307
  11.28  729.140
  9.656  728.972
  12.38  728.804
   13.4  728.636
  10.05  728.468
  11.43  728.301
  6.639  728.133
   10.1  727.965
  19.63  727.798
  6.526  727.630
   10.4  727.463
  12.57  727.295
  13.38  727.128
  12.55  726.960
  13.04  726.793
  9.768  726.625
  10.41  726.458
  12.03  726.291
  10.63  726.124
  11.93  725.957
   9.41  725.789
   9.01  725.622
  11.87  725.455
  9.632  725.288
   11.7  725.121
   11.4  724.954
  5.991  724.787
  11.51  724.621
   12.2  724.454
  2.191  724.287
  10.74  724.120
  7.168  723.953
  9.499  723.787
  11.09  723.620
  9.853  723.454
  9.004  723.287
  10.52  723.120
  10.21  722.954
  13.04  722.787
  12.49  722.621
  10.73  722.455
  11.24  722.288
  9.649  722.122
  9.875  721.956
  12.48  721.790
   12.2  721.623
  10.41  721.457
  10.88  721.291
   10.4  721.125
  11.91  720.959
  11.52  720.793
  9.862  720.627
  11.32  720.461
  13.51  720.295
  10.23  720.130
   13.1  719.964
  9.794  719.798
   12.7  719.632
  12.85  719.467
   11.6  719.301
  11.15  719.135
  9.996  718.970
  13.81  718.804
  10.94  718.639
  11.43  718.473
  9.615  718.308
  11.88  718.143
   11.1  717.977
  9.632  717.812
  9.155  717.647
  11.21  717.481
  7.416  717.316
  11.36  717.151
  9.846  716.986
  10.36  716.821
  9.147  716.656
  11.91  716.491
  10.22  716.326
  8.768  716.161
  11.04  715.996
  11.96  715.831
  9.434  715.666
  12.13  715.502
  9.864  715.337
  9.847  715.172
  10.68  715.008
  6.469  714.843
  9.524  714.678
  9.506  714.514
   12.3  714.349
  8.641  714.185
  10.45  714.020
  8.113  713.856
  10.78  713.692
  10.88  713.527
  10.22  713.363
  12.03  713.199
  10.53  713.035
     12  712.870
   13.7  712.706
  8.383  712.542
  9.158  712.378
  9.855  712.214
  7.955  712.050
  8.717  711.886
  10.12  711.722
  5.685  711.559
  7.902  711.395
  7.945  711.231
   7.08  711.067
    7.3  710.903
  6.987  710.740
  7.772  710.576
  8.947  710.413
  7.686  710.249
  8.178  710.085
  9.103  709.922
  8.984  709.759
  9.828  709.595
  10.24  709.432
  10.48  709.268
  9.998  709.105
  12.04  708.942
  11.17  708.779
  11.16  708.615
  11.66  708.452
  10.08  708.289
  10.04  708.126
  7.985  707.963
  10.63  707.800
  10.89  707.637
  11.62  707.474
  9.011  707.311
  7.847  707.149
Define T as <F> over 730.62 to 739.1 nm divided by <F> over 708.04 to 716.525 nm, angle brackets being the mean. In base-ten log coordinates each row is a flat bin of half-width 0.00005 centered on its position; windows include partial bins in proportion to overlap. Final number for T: 1.2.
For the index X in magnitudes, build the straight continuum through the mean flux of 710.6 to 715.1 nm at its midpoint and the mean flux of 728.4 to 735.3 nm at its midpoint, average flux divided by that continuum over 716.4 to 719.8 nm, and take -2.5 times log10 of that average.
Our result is -0.08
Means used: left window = 9.35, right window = 11.9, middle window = 10.8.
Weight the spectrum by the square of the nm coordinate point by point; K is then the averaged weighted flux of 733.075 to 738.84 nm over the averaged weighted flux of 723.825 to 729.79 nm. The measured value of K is 1.2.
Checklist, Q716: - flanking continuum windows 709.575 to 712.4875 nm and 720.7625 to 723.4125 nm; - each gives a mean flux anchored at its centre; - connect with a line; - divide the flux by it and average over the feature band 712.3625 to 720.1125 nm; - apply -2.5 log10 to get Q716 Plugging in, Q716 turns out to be -0.11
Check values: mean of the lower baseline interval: 8.26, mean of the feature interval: 10.6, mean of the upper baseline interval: 11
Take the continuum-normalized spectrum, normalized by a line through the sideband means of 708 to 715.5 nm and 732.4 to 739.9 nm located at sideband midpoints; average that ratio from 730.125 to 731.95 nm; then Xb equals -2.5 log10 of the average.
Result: 0.05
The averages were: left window 9.57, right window 12.6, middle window 11.4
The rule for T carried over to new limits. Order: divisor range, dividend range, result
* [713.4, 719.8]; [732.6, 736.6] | 1.18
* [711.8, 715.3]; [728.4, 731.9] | 1.18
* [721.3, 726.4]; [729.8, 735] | 1.14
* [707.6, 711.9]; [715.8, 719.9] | 1.17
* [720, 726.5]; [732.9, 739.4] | 1.19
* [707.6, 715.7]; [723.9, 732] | 1.15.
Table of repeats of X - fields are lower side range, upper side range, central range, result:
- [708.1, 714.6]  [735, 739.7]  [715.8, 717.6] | 0.00 mag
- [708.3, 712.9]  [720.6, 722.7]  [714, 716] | -0.01 mag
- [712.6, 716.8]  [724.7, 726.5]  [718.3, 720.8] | -0.11 mag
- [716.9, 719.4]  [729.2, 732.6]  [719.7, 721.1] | -0.05 mag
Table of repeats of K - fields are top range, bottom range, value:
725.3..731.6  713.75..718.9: 1.17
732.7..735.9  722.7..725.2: 1.32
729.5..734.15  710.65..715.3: 1.33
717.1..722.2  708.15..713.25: 1.20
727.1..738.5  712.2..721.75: 1.16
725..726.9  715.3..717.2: 1.06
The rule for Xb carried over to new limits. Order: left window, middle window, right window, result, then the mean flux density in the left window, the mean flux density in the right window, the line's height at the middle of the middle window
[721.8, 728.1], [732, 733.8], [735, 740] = 0.03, 10.6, 12.9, 12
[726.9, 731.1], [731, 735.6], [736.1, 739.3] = 0.05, 12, 12.8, 12.4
